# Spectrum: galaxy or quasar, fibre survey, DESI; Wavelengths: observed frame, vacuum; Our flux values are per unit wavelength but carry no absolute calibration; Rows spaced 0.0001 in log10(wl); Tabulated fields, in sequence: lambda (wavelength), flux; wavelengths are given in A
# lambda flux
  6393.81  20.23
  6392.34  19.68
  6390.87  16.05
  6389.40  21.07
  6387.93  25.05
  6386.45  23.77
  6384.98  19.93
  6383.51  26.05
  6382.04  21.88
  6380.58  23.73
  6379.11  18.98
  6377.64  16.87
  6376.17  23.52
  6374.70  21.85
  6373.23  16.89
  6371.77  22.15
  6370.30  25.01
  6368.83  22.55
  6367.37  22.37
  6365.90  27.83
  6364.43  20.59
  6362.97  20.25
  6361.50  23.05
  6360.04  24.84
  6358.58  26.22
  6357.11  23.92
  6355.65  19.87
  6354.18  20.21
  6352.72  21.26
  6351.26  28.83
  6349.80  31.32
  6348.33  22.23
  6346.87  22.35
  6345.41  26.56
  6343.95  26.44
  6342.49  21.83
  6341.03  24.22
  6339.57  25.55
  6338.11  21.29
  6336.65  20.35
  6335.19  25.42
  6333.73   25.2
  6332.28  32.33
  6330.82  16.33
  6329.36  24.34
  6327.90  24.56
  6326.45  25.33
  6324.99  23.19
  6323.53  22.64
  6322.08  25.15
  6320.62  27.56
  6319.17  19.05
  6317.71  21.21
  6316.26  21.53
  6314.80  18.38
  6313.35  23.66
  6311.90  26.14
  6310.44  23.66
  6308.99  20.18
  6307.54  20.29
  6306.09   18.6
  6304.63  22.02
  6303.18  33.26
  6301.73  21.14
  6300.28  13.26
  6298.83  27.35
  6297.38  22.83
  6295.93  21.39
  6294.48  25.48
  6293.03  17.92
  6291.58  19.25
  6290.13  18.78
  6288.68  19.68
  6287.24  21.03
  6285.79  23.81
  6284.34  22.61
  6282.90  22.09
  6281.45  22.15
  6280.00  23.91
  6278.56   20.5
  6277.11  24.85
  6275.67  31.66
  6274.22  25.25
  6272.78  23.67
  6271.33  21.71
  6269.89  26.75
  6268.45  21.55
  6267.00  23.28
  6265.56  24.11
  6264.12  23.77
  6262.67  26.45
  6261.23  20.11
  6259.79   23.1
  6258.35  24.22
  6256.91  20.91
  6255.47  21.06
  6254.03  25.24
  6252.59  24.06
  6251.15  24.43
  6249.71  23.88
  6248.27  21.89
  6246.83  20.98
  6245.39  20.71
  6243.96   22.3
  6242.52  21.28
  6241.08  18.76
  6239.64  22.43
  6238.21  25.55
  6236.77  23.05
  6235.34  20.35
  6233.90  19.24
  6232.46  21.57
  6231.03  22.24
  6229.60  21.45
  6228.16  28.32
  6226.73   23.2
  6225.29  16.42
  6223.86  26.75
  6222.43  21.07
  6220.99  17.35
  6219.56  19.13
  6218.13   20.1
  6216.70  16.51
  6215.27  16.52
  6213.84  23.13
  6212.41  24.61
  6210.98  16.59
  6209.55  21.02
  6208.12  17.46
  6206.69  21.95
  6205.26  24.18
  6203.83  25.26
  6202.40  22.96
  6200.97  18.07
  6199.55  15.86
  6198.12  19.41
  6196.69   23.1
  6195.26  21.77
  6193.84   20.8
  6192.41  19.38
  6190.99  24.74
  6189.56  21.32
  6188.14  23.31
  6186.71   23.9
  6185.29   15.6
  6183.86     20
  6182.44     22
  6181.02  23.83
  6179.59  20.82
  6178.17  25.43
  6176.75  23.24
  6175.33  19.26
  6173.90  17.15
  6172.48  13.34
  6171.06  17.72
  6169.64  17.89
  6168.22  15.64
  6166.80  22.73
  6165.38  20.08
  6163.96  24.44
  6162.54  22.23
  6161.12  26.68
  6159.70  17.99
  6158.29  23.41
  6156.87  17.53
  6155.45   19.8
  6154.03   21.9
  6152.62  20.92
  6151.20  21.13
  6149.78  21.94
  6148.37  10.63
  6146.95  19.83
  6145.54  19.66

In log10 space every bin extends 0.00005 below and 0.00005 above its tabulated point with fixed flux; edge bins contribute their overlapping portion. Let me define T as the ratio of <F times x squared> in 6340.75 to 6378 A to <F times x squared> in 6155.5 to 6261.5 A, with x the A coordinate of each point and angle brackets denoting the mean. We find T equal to 1.1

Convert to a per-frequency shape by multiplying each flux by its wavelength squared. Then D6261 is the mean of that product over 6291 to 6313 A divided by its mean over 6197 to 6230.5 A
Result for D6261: 1.10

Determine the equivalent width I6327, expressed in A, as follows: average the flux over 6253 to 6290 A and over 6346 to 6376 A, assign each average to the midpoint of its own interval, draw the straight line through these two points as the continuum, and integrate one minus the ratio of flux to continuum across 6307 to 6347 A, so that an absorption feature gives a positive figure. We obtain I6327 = -0.3 A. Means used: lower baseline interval 23.3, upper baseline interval 23.2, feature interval 23.4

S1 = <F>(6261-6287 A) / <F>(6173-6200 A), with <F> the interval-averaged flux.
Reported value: 1.13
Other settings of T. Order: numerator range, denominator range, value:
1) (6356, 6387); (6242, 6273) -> 1.01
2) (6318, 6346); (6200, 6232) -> 1.18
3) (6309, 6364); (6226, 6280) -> 1.05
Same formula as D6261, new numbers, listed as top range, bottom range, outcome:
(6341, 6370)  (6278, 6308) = 1.12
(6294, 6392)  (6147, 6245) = 1.15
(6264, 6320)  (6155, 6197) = 1.12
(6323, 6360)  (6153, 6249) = 1.20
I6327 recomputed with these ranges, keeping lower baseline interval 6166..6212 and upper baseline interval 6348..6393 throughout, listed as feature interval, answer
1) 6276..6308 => -0.6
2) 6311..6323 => -0.5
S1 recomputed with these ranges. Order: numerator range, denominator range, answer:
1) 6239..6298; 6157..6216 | 1.09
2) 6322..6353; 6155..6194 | 1.18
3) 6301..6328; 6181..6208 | 1.08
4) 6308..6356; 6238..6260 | 1.05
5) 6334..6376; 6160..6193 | 1.12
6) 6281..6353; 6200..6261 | 1.07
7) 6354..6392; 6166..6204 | 1.08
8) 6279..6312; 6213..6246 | 1.03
